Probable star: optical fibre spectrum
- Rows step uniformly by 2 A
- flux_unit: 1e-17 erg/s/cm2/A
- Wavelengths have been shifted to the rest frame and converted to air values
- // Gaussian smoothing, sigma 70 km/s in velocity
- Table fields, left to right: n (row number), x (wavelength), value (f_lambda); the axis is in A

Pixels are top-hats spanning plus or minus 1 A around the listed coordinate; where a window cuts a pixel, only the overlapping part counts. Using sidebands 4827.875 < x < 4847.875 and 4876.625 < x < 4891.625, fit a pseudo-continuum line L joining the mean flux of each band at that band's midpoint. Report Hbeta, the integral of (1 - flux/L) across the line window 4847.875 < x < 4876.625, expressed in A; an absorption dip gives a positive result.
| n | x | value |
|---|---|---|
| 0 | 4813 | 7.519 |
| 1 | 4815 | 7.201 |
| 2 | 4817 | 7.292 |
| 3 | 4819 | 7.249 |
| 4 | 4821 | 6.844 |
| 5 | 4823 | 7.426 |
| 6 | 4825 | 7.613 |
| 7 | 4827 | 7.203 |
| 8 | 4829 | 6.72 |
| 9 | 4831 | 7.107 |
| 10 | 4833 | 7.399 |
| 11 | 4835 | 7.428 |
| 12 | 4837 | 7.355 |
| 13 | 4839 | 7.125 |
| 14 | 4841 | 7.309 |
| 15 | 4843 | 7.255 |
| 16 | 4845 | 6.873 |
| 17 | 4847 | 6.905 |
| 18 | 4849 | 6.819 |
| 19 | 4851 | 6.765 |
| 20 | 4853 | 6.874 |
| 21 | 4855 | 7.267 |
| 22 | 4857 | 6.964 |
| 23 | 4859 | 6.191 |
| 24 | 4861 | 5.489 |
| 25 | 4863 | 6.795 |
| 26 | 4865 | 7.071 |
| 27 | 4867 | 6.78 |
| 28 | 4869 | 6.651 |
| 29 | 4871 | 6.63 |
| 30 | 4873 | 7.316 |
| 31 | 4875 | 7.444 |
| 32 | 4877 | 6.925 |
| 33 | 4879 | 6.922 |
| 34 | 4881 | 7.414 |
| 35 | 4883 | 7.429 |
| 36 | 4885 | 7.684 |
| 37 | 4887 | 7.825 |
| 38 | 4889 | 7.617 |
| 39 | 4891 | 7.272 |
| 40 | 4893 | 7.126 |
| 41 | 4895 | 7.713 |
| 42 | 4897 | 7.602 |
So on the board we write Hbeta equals 1.9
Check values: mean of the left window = 7.15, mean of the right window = 7.41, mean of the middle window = 6.79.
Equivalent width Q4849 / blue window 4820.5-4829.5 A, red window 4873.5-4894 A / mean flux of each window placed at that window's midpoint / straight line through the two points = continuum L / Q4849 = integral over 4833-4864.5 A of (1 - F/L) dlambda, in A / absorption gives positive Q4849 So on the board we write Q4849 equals 1.5 A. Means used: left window 7.2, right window 7.36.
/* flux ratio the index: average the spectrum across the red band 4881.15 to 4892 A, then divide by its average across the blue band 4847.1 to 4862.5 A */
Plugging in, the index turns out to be 1.14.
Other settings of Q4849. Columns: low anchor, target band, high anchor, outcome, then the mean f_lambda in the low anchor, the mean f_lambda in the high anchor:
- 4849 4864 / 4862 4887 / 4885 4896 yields -0.03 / 6.63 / 7.53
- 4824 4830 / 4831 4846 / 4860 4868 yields -0.56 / 7.18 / 6.53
